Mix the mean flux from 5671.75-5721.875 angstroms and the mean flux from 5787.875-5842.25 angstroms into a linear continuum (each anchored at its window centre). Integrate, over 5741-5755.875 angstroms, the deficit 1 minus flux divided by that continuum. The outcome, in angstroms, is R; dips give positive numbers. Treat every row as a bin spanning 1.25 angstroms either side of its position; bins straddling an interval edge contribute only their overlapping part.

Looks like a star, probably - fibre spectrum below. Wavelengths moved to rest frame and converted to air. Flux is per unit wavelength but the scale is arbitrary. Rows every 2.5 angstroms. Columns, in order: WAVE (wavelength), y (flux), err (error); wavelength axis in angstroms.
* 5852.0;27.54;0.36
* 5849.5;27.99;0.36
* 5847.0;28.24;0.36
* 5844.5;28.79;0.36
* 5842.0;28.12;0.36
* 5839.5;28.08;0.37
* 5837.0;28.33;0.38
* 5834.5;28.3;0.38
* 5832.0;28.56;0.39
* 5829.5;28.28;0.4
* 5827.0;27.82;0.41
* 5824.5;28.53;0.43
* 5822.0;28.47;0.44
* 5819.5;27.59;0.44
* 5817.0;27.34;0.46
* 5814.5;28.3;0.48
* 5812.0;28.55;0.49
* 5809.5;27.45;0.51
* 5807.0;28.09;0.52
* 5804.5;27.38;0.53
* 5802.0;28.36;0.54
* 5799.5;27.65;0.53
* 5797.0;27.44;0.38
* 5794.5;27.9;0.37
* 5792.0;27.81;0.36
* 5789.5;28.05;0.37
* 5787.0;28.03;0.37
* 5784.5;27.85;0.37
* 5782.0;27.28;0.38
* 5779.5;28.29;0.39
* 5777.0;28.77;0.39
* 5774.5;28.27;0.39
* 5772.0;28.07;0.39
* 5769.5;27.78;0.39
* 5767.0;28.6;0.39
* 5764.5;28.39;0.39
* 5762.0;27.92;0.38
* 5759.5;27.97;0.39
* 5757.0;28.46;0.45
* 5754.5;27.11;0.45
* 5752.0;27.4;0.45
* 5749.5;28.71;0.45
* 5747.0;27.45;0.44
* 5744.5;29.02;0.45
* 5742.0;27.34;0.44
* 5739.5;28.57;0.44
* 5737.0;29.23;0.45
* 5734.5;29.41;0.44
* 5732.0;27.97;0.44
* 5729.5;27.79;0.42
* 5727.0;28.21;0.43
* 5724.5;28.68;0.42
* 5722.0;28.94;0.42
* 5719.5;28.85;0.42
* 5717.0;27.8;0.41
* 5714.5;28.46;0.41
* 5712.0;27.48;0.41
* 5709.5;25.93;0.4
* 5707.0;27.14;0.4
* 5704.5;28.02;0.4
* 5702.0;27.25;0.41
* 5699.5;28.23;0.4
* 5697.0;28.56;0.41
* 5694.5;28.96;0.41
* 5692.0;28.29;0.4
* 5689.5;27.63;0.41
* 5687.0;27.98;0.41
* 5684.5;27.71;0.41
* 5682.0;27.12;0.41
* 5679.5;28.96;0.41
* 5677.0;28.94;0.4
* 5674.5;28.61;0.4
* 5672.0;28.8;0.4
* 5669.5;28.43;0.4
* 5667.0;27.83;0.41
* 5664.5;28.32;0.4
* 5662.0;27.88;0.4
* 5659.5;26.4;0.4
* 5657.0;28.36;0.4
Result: 0.1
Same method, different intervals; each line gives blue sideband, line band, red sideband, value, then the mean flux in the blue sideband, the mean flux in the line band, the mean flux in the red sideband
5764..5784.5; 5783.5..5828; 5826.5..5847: 0.48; 28.2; 27.9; 28.3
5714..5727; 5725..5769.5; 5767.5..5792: 0.16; 28.5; 28.2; 28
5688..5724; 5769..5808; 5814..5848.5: 0.25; 28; 27.9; 28.2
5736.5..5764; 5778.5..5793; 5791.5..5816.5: 0.04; 28.1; 27.9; 27.9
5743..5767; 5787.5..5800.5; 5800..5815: 0.10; 28.1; 27.8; 28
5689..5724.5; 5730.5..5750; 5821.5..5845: -0.25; 28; 28.4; 28.3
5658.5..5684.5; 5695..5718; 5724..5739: 0.55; 28.1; 27.7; 28.5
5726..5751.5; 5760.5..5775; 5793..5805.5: -0.05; 28.3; 28.2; 27.8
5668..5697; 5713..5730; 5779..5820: -0.15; 28.3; 28.4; 27.8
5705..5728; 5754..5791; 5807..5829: -0.12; 27.9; 28.1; 28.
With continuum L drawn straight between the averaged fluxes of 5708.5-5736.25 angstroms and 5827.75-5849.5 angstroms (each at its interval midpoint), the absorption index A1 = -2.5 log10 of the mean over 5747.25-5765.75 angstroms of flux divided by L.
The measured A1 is 0.01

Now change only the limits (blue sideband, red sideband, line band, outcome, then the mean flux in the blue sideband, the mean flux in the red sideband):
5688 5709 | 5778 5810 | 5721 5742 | -0.02 mag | 27.9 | 27.8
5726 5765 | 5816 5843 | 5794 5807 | 0.01 mag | 28.2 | 28.1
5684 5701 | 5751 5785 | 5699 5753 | 0.00 mag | 28.2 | 28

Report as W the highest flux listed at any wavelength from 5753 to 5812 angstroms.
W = 28.77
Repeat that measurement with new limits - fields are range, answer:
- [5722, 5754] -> 29.41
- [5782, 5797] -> 28.05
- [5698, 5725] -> 28.94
